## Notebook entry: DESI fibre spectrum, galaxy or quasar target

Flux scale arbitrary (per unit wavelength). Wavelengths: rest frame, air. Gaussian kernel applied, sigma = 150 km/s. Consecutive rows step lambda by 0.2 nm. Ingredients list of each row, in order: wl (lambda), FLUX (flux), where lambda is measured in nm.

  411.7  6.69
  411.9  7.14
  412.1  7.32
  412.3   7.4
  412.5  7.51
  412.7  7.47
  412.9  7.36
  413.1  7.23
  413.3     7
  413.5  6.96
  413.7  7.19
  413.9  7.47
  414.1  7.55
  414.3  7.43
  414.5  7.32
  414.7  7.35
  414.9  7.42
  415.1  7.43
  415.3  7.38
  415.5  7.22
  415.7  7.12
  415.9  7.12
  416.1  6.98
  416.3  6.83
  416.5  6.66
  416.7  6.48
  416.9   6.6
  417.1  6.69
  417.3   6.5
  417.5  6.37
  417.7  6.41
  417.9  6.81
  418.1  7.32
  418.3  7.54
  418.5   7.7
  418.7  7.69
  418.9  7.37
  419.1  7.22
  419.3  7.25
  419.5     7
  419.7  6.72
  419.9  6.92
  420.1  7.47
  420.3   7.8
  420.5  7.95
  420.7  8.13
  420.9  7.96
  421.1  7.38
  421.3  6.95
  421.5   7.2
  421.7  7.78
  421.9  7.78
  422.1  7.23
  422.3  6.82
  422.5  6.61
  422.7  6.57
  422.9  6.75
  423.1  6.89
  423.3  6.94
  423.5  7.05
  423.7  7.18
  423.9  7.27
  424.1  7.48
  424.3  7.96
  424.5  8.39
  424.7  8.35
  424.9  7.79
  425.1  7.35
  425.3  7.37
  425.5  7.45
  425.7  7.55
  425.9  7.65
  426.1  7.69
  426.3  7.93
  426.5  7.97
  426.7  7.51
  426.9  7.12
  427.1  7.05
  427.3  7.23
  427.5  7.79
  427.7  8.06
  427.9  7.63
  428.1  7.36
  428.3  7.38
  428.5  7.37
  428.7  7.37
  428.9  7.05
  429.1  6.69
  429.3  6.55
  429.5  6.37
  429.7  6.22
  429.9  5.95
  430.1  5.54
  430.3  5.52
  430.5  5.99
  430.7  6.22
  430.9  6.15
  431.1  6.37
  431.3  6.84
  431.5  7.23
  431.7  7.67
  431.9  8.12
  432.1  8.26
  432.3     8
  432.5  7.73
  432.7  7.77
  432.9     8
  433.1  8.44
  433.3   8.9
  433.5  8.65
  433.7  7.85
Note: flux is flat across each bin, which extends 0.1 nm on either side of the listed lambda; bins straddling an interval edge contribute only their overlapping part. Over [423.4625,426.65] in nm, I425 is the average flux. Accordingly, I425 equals 7.66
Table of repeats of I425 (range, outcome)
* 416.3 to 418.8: 6.89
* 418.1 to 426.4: 7.42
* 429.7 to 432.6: 6.81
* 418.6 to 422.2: 7.43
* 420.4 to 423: 7.32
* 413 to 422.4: 7.21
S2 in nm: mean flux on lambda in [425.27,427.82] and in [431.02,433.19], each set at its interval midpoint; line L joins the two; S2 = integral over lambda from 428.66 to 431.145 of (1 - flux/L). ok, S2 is 0.44 nm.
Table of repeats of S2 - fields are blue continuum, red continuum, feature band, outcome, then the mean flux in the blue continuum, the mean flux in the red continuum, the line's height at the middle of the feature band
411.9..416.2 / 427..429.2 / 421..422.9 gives 0.05 nm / 7.29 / 7.36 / 7.33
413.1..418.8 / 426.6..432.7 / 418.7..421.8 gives -0.15 nm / 7.09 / 7.02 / 7.07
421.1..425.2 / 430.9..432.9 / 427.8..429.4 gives 0.06 nm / 7.32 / 7.51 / 7.44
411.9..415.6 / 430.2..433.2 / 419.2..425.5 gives -0.08 nm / 7.33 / 7.22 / 7.28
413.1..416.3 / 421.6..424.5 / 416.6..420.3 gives 0.10 nm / 7.25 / 7.21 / 7.23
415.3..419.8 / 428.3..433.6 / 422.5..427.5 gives -0.26 nm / 6.99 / 7.12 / 7.06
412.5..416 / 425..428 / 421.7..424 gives 0.13 nm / 7.3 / 7.56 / 7.48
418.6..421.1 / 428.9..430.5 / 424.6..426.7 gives -0.31 nm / 7.45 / 6.17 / 6.7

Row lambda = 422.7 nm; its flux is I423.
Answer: 6.57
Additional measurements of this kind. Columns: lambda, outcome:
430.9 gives 6.15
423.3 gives 6.94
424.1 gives 7.48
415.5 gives 7.22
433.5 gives 8.65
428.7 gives 7.37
